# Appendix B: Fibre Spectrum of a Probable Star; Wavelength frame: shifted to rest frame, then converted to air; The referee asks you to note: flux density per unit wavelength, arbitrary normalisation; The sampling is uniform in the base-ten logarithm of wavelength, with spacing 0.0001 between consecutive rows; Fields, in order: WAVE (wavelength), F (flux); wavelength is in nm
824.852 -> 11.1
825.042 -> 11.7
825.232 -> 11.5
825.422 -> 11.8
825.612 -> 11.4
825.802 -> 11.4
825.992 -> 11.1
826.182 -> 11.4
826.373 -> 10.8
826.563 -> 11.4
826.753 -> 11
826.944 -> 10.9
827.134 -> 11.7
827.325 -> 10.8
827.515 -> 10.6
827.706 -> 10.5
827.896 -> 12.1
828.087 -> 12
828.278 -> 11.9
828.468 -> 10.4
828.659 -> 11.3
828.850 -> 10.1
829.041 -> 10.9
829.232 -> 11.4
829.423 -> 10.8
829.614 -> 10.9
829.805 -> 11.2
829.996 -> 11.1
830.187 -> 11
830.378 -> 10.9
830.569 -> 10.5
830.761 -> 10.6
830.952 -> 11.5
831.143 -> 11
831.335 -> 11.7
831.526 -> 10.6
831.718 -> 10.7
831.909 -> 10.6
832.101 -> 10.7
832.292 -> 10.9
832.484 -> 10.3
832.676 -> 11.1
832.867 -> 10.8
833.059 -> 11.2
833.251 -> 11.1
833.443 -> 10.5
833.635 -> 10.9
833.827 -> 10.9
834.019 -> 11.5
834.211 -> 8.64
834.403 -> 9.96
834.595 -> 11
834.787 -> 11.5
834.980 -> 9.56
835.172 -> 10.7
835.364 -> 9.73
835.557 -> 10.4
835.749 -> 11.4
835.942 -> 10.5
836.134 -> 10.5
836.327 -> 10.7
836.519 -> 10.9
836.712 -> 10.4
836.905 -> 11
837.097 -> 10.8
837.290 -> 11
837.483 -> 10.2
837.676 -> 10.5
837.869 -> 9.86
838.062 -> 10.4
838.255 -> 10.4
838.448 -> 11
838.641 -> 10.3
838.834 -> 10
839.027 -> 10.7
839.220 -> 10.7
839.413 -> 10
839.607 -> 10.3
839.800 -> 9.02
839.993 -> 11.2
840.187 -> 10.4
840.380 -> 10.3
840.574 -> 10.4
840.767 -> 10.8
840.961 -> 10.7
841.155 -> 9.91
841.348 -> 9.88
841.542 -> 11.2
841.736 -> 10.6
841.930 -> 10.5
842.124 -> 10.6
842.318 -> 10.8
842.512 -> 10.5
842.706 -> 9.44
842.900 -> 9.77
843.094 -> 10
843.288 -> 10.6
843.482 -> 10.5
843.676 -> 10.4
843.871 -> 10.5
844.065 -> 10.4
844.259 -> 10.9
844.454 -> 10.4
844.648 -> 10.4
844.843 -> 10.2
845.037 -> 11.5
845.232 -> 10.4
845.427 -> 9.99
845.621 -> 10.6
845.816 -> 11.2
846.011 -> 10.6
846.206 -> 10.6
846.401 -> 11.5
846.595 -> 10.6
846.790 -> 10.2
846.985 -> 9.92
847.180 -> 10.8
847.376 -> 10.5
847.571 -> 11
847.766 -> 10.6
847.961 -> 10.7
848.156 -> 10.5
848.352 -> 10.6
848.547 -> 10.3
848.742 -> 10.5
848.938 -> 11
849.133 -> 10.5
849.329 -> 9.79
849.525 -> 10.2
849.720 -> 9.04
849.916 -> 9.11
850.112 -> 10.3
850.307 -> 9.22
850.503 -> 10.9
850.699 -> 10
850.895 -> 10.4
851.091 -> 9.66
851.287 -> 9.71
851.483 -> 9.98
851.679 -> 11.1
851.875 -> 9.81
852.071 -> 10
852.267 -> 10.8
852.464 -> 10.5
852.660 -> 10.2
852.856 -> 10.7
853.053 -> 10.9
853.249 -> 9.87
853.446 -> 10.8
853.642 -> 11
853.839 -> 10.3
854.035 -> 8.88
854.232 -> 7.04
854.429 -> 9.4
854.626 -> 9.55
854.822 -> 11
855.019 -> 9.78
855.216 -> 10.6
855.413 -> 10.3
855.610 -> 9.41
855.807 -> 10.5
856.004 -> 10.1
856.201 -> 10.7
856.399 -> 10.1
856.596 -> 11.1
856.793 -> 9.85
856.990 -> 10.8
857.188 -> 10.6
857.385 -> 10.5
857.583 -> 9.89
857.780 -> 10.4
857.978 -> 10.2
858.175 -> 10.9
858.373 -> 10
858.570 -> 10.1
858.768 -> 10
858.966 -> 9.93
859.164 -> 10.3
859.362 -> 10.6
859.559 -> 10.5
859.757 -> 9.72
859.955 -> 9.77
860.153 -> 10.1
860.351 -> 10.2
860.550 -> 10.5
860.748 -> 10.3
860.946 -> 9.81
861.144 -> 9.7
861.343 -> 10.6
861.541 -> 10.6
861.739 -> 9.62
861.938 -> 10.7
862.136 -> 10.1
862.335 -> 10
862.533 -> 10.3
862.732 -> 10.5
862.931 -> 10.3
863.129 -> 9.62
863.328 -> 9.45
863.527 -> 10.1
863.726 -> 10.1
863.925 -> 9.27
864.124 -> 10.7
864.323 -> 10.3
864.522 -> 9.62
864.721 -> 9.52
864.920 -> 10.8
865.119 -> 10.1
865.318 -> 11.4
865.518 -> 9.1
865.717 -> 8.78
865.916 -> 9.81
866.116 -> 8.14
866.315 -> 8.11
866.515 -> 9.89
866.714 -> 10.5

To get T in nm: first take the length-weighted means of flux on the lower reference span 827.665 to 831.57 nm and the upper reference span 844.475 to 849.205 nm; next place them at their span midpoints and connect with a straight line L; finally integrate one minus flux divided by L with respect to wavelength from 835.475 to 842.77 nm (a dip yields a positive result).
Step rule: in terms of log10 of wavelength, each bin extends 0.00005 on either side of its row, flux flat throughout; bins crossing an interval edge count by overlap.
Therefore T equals 0.23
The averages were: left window 11.1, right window 10.6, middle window 10.5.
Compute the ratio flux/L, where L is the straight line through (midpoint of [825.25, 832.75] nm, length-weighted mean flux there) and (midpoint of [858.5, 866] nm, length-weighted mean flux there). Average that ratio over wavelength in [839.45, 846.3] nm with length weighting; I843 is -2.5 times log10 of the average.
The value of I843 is 0.02 mag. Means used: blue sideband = 11.1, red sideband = 10.1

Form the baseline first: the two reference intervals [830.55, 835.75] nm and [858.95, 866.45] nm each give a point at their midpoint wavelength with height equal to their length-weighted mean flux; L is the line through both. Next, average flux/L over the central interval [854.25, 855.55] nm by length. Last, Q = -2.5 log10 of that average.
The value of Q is 0.03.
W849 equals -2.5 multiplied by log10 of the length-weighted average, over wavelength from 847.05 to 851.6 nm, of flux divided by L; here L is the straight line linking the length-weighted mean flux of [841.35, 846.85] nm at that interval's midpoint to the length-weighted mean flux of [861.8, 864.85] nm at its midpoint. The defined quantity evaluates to 0.017 mag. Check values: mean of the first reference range 10.5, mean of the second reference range 10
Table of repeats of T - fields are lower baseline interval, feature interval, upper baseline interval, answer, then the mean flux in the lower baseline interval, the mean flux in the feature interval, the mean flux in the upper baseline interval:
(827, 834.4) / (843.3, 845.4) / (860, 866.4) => -0.006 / 10.9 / 10.5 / 9.95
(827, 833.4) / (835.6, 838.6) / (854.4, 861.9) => 0.049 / 11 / 10.6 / 10.2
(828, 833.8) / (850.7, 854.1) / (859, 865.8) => 0.029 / 11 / 10.3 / 10.1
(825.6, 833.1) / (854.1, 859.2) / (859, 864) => 0.070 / 11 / 10.1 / 10.1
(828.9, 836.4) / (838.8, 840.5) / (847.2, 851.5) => 0.037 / 10.8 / 10.3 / 10.2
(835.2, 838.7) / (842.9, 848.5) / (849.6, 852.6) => -0.176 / 10.6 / 10.6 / 10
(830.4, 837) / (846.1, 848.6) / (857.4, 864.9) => -0.045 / 10.7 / 10.6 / 10.1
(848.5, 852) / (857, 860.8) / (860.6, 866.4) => -0.104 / 10.1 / 10.2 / 9.92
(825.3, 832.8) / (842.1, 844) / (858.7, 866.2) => 0.058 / 11.1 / 10.3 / 10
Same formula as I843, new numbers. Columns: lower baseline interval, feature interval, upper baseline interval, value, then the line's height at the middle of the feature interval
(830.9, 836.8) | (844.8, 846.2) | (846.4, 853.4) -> -0.025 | 10.4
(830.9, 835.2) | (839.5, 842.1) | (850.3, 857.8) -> 0.014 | 10.5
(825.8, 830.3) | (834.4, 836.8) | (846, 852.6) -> 0.025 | 10.8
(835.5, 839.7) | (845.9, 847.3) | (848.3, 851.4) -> -0.043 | 10.2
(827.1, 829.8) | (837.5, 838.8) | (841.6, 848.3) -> 0.039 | 10.8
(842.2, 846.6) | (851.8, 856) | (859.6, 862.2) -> 0.025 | 10.3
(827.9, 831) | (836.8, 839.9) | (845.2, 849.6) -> 0.043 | 10.8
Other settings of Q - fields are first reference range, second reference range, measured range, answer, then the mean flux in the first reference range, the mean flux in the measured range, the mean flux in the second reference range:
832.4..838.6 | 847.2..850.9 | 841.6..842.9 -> 0.01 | 10.6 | 10.4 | 10.3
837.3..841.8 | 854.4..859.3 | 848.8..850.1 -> 0.04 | 10.4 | 9.97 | 10.3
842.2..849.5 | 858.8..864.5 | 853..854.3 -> 0.05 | 10.5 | 9.86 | 10.1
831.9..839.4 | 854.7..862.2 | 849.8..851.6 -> 0.05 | 10.6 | 9.92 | 10.3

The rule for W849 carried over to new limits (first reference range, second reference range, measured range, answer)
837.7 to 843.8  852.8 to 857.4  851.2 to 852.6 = -0.009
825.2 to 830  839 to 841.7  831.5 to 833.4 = 0.007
